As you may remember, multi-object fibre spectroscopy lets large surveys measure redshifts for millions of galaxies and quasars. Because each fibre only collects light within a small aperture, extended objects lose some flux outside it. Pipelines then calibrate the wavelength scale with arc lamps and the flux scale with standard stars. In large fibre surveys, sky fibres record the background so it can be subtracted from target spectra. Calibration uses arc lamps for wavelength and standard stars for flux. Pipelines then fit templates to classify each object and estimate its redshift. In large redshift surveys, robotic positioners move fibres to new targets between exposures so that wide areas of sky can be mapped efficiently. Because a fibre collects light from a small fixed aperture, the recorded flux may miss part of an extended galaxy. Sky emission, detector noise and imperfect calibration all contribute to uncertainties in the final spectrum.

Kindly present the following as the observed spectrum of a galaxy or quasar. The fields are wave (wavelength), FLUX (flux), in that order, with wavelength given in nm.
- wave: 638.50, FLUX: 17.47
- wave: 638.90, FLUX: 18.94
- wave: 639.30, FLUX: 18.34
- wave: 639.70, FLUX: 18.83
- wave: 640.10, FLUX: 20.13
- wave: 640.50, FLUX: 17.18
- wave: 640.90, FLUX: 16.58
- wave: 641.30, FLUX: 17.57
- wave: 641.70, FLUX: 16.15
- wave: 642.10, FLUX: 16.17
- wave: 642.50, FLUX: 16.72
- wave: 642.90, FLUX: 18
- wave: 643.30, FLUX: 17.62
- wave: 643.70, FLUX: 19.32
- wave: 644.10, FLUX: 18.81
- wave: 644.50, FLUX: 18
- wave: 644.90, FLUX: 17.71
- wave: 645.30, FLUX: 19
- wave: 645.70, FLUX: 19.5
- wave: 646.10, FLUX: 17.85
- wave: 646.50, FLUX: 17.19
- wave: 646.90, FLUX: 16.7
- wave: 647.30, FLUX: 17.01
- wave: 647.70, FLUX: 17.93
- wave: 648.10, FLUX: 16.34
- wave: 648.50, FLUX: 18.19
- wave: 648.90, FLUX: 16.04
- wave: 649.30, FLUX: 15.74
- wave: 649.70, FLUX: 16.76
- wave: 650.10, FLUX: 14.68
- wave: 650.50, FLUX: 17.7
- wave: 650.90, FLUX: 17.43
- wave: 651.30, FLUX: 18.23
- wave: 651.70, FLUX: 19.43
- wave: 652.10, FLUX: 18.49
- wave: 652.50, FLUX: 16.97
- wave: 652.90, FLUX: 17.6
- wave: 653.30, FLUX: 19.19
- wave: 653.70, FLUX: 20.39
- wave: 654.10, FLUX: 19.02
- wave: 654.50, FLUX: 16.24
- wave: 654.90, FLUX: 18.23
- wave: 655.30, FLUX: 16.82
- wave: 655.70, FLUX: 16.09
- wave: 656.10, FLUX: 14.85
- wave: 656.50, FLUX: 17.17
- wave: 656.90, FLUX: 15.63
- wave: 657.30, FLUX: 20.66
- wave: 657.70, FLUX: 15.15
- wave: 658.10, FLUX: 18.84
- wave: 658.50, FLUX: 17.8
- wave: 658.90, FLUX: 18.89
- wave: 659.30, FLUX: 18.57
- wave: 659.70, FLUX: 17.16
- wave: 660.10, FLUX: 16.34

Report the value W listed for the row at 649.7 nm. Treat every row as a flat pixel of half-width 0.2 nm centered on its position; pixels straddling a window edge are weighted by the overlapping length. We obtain 16.76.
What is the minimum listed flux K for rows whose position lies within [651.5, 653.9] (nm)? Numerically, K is 16.97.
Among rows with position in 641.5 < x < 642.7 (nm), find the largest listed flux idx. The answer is 16.72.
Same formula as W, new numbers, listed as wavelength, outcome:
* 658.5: 17.8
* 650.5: 17.7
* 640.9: 16.58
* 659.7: 17.16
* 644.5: 18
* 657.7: 15.15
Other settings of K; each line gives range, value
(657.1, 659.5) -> 15.15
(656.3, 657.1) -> 15.63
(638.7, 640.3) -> 18.34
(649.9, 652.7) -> 14.68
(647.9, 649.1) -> 16.04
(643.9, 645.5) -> 17.71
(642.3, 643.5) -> 16.72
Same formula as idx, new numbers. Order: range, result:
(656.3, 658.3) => 20.66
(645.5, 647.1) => 19.5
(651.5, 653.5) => 19.43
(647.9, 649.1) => 18.19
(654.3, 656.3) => 18.23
